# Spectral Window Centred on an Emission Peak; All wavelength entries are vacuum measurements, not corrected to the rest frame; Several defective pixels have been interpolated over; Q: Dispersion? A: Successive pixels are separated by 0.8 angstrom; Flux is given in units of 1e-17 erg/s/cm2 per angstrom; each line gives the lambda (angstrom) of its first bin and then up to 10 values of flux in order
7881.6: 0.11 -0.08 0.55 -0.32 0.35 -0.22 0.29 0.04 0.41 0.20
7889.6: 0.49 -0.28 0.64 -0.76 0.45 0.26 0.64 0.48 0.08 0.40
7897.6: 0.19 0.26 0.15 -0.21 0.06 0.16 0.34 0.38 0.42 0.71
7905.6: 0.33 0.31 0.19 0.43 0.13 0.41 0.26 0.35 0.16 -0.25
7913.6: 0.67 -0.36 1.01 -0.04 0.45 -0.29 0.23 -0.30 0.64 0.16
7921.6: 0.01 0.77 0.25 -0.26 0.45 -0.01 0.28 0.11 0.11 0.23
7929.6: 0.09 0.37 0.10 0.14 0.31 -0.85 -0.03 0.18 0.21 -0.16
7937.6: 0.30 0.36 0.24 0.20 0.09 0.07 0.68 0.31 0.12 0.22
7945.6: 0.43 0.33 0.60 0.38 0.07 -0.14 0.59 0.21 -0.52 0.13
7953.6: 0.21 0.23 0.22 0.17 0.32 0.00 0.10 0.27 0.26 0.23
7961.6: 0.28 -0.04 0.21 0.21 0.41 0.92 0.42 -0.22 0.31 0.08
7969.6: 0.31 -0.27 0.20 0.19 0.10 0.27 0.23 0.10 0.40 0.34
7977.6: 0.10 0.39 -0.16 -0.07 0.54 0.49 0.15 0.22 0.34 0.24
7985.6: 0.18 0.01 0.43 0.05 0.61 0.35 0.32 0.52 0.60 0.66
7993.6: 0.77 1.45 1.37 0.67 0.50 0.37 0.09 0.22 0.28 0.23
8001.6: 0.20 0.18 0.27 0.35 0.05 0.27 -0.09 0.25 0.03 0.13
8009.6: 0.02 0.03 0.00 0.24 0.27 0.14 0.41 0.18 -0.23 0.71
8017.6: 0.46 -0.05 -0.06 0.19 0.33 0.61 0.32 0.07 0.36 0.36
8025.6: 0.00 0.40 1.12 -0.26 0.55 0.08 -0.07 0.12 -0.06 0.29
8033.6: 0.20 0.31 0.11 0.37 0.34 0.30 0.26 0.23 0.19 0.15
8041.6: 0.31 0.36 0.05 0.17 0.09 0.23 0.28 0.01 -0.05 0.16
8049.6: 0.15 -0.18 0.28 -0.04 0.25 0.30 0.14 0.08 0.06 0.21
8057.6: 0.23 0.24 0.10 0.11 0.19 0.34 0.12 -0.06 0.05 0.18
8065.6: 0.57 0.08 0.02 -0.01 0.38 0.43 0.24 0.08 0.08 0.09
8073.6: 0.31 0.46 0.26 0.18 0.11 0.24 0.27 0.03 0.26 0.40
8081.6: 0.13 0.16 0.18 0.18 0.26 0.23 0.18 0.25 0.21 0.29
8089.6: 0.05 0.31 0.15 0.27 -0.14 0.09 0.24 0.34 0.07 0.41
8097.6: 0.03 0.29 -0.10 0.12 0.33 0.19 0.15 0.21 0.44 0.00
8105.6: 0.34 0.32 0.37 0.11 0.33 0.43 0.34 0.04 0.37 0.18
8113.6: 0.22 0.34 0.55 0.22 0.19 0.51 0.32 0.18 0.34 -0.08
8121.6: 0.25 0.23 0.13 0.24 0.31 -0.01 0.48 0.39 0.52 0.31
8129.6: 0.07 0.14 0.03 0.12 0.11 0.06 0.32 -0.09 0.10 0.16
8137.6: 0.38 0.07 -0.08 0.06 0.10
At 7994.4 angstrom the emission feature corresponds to H-gamma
